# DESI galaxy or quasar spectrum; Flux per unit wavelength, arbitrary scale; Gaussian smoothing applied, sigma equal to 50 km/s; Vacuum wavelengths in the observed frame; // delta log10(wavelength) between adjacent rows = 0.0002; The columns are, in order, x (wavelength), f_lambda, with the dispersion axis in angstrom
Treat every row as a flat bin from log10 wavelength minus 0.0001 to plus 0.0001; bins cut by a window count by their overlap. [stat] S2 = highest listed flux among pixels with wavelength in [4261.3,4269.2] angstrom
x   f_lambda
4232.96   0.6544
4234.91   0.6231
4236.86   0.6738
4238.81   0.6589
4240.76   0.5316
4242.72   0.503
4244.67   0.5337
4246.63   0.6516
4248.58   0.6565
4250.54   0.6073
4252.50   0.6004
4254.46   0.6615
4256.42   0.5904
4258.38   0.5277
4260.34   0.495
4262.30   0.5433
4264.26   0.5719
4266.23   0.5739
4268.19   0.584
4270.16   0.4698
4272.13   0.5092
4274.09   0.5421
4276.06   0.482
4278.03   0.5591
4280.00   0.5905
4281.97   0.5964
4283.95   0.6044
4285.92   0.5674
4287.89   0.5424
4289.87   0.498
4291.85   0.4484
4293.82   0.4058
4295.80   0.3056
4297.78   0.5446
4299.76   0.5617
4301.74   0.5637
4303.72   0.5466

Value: 0.584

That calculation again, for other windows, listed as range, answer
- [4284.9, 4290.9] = 0.5674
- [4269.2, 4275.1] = 0.5421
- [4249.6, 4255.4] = 0.6615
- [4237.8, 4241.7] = 0.6589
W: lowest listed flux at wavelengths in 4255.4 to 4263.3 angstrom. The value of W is 0.495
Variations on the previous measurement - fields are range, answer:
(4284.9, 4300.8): 0.3056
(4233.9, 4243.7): 0.503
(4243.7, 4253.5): 0.5337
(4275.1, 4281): 0.482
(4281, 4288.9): 0.5424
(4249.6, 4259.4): 0.5277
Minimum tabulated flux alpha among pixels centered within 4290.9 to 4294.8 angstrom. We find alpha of 0.4058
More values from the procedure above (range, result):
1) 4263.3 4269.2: 0.5719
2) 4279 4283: 0.5905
